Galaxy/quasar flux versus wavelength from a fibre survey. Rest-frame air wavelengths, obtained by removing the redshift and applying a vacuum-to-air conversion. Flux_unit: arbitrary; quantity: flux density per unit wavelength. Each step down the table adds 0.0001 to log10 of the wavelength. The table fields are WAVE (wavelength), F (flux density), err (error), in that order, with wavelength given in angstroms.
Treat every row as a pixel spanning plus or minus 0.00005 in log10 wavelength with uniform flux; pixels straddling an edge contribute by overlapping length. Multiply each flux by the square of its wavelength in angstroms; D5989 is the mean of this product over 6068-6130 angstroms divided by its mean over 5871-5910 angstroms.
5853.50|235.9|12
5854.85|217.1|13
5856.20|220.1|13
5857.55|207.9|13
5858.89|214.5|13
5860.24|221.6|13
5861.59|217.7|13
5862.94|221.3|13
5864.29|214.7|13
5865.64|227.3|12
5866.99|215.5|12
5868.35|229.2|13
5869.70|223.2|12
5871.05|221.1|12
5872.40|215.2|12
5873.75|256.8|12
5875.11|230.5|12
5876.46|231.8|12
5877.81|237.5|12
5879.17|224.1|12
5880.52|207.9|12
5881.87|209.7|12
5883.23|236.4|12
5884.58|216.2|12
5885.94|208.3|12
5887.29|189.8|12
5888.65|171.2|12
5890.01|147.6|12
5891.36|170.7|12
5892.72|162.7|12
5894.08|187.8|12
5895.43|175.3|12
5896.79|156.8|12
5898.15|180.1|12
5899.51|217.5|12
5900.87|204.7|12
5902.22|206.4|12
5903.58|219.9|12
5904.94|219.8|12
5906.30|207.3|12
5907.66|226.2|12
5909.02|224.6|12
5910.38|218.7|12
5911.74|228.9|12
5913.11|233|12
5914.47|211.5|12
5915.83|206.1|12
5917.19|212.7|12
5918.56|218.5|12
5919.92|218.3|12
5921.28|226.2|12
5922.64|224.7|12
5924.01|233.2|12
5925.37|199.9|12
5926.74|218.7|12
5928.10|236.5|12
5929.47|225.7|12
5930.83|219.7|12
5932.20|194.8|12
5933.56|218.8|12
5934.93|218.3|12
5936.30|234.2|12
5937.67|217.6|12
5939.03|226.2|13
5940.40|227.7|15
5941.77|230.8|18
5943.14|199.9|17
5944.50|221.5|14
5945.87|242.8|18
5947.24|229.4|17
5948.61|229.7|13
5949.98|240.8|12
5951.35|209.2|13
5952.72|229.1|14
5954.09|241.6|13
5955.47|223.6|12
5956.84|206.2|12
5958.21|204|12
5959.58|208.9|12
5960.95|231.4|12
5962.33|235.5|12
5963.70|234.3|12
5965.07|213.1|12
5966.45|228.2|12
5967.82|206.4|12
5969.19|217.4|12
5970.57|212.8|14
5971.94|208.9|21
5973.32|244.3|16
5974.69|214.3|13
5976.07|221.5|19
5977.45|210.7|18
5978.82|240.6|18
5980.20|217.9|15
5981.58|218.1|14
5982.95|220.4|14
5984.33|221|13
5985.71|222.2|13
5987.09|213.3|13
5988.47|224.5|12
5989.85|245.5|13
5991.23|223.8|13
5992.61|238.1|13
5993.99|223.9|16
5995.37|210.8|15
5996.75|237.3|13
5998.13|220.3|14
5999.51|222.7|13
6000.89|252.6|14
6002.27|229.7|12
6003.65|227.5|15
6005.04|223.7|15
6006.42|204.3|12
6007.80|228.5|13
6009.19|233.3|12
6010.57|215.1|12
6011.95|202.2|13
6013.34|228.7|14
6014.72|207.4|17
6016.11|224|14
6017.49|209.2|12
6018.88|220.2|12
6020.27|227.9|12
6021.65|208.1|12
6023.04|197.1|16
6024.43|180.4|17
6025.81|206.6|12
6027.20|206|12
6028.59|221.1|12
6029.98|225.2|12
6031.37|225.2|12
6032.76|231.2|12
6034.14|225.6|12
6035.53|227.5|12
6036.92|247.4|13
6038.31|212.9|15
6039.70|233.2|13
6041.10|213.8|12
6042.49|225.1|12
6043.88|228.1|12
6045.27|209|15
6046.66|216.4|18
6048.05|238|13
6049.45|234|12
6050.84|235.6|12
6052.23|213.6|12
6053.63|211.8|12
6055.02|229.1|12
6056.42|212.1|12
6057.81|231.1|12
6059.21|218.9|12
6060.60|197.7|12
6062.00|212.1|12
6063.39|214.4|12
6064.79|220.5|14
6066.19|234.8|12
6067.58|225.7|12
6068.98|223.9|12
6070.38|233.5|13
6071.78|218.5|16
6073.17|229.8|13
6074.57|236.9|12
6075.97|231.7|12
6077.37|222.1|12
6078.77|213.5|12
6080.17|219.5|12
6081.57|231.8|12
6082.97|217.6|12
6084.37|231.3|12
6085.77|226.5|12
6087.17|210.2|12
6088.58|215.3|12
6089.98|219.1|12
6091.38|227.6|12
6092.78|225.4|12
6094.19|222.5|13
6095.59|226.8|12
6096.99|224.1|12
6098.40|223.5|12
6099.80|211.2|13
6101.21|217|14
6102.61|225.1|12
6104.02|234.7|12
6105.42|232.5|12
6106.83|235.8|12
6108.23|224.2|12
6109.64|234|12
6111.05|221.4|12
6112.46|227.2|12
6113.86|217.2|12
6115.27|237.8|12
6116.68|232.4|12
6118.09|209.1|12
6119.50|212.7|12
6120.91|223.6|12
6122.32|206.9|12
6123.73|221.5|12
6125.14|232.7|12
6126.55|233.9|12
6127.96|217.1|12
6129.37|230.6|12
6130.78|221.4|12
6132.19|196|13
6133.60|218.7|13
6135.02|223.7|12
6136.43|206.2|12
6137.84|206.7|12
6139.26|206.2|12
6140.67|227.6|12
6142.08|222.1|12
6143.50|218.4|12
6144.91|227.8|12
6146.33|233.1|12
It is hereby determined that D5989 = 1.2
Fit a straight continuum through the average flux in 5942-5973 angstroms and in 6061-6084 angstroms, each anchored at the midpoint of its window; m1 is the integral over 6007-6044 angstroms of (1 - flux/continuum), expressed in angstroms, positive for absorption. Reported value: 0.7 angstroms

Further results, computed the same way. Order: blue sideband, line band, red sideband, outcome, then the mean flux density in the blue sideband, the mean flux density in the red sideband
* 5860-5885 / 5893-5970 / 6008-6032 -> 1.01 angstroms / 224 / 214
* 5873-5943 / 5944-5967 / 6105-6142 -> -1.18 angstroms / 212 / 221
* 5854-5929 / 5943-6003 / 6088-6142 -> -2.27 angstroms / 212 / 222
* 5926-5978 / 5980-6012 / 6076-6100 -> -0.37 angstroms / 222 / 222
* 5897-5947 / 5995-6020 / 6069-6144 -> -0.24 angstroms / 218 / 223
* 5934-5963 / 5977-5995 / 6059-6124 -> -0.06 angstroms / 224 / 223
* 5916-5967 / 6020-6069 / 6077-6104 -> 0.46 angstroms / 222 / 222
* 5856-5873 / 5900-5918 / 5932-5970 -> 0.32 angstroms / 219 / 223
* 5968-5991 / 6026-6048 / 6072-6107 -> -0.02 angstroms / 222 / 224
